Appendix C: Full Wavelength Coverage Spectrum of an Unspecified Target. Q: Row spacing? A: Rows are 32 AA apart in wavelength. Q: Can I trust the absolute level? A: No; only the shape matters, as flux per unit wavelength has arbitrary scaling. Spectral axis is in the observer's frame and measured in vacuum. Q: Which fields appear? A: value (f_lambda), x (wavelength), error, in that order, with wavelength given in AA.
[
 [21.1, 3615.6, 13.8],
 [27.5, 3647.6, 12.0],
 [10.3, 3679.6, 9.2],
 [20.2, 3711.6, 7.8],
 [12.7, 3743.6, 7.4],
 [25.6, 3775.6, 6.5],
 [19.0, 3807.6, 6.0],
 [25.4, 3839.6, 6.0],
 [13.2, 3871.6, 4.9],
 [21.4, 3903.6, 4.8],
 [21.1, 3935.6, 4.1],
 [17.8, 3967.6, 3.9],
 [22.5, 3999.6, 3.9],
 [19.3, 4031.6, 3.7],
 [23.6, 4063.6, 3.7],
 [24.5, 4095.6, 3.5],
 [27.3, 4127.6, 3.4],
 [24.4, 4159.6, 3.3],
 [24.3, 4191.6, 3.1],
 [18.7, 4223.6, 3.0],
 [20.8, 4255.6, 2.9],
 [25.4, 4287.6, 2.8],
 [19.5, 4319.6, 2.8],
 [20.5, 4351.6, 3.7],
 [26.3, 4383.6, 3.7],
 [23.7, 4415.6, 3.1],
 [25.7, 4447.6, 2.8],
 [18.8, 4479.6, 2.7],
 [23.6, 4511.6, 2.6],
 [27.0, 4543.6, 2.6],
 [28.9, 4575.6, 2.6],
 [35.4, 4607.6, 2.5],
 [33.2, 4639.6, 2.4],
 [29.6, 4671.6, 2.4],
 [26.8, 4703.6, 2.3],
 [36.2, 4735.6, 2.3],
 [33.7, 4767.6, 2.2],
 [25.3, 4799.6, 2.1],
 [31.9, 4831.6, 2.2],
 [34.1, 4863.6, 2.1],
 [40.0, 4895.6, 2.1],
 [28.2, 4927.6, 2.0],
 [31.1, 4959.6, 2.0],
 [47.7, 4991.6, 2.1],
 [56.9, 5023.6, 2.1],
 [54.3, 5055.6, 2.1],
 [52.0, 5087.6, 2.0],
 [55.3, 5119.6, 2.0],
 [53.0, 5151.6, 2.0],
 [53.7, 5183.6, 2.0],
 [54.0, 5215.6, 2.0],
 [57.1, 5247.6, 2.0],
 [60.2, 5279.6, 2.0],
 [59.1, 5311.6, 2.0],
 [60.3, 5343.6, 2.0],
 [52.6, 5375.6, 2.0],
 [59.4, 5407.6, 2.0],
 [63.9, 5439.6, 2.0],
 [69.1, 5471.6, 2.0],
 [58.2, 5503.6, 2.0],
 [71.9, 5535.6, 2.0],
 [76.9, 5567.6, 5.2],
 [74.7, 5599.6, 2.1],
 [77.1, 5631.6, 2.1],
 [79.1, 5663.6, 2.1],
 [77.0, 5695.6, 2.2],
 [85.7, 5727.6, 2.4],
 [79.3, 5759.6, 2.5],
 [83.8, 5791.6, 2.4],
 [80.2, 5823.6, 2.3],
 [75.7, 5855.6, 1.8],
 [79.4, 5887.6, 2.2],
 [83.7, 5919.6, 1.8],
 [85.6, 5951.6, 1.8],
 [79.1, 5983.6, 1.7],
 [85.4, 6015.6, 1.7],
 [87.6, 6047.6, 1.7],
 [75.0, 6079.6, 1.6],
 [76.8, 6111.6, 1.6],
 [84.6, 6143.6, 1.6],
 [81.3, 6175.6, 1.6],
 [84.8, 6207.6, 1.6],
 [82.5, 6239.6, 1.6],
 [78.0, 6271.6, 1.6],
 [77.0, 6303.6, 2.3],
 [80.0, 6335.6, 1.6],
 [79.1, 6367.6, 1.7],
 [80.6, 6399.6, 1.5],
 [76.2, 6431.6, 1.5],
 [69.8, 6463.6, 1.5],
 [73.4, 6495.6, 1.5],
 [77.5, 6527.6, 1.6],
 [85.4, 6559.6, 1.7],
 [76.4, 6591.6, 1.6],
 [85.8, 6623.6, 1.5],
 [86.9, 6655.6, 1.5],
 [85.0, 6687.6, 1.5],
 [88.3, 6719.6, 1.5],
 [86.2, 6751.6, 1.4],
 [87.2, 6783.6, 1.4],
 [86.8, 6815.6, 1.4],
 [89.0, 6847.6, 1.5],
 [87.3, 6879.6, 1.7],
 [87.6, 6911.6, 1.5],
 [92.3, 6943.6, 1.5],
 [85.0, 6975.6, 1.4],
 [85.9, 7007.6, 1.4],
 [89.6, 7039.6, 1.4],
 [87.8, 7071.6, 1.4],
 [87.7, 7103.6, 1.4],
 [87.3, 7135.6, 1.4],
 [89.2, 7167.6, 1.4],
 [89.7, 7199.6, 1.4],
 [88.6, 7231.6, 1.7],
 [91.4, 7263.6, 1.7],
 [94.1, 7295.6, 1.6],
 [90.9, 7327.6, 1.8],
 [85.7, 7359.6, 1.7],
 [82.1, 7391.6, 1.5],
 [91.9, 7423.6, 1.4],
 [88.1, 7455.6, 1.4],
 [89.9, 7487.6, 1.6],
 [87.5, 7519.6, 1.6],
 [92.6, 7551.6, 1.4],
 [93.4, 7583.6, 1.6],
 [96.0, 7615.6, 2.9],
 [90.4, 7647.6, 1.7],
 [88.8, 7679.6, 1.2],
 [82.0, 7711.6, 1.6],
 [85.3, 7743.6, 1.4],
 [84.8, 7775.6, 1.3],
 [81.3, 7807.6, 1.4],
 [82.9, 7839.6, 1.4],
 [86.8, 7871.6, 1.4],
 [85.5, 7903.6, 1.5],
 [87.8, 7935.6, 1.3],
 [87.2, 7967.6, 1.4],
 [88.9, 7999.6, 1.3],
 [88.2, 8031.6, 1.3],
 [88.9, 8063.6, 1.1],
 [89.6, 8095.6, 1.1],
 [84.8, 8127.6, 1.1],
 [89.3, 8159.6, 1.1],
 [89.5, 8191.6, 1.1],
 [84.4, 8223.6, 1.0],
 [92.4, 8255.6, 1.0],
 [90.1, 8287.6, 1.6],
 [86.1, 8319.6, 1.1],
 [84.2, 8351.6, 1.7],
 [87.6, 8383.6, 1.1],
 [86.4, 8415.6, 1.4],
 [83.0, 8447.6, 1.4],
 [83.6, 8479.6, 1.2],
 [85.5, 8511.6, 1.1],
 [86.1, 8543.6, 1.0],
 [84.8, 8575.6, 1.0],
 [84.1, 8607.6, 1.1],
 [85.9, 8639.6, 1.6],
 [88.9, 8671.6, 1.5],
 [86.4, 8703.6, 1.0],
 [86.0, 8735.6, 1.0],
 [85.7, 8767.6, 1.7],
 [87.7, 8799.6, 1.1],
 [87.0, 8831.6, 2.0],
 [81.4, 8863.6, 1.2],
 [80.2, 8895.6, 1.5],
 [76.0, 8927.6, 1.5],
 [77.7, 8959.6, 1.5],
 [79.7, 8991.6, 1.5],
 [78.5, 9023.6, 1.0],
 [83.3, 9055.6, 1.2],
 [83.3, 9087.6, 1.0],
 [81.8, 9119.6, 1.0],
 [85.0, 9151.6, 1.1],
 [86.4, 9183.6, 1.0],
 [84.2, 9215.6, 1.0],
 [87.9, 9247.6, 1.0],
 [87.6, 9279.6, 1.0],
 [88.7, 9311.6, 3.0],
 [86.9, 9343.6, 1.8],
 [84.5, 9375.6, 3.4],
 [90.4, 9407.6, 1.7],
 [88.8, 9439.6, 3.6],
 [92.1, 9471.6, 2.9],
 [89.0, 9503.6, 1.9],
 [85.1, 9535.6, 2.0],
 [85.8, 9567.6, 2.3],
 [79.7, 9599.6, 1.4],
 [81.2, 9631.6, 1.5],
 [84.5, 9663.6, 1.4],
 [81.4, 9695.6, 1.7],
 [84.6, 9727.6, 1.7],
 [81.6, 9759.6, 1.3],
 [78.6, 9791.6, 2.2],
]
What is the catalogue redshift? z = 0.25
